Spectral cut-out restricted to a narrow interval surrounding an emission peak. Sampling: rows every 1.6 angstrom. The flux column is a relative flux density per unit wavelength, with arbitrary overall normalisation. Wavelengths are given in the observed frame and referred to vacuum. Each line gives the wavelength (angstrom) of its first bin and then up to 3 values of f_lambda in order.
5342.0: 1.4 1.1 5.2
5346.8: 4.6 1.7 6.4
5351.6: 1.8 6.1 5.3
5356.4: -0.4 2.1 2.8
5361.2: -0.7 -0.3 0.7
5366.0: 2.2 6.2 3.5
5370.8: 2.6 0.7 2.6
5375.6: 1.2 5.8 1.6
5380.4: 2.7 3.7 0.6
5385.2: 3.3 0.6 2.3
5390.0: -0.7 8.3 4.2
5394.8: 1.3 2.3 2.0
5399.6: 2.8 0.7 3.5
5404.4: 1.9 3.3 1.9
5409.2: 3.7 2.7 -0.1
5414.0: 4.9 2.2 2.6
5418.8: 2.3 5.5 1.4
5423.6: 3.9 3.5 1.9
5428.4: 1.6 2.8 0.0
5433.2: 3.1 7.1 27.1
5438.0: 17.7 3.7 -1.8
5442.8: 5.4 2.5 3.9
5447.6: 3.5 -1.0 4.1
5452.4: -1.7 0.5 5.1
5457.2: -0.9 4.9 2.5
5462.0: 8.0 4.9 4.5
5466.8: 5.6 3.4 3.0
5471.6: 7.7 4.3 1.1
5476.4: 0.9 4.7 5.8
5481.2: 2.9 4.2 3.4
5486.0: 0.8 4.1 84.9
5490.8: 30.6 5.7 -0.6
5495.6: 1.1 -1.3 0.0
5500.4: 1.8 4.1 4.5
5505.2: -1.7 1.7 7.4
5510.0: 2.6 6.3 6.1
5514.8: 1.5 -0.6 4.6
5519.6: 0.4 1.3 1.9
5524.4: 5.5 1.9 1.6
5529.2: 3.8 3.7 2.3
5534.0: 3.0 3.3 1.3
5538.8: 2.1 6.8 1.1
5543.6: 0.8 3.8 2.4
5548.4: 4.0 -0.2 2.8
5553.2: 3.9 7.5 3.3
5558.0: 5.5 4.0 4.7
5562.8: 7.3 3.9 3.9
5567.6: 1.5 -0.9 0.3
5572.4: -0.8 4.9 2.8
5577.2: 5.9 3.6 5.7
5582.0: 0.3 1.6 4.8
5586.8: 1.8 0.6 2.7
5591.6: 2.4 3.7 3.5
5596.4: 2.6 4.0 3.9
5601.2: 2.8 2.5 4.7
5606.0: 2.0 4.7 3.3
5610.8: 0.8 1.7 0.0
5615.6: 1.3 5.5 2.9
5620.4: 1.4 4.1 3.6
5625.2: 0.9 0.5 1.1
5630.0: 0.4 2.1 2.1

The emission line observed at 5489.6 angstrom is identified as [O III]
